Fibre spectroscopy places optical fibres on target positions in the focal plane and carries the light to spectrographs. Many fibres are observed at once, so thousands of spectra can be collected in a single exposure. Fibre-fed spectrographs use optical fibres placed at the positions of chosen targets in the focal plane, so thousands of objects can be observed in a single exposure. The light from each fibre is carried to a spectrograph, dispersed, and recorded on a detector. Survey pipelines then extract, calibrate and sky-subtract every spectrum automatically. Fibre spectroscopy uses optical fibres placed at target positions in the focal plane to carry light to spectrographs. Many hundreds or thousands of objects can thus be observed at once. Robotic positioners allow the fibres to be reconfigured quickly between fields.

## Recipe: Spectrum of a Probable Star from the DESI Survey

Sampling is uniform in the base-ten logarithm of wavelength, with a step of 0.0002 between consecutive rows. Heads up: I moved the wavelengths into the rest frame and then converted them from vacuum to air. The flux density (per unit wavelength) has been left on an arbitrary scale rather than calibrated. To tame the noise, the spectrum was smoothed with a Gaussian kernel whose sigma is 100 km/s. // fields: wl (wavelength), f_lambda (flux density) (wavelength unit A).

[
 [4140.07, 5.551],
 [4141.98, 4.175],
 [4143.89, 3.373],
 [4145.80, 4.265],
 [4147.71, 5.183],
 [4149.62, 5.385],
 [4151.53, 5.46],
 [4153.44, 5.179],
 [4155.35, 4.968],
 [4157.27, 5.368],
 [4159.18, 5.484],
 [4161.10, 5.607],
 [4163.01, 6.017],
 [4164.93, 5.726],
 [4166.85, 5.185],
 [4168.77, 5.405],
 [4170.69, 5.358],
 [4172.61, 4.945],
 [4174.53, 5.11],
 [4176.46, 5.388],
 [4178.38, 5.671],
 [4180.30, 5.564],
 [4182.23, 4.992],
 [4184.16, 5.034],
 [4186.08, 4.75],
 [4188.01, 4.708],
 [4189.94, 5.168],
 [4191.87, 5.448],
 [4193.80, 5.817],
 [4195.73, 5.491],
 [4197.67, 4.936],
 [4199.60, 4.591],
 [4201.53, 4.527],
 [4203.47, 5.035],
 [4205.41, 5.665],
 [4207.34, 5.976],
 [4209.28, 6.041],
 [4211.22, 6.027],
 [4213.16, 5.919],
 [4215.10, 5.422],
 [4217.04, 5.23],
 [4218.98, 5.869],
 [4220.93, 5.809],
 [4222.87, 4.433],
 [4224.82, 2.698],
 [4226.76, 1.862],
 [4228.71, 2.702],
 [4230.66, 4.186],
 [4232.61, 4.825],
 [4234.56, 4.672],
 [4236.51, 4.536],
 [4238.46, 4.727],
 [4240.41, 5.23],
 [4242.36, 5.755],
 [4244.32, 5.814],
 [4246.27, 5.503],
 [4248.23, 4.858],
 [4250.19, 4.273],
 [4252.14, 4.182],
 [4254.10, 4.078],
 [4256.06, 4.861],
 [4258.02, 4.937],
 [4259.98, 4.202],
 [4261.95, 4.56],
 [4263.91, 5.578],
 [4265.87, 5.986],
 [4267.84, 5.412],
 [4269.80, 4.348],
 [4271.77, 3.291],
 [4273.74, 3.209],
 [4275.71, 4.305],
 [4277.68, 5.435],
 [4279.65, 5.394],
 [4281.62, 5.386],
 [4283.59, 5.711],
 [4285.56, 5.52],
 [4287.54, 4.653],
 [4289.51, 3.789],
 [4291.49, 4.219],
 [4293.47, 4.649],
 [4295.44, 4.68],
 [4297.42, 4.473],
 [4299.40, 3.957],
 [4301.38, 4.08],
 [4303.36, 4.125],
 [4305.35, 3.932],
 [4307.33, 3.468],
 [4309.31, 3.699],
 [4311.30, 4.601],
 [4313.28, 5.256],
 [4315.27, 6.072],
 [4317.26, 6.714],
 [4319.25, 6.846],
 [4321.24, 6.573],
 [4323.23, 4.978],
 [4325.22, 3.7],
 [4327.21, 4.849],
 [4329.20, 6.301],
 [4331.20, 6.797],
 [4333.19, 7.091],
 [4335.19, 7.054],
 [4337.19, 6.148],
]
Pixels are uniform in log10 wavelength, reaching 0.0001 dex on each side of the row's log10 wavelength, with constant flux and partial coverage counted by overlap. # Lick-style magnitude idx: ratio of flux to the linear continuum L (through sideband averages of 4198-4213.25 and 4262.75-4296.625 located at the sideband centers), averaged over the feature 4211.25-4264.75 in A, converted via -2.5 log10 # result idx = 0.10 mag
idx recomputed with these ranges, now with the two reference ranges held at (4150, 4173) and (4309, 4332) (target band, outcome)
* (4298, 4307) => 0.36 mag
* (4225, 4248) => 0.22 mag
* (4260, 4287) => 0.13 mag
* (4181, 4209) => 0.05 mag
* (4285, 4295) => 0.22 mag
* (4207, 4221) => -0.06 mag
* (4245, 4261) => 0.19 mag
